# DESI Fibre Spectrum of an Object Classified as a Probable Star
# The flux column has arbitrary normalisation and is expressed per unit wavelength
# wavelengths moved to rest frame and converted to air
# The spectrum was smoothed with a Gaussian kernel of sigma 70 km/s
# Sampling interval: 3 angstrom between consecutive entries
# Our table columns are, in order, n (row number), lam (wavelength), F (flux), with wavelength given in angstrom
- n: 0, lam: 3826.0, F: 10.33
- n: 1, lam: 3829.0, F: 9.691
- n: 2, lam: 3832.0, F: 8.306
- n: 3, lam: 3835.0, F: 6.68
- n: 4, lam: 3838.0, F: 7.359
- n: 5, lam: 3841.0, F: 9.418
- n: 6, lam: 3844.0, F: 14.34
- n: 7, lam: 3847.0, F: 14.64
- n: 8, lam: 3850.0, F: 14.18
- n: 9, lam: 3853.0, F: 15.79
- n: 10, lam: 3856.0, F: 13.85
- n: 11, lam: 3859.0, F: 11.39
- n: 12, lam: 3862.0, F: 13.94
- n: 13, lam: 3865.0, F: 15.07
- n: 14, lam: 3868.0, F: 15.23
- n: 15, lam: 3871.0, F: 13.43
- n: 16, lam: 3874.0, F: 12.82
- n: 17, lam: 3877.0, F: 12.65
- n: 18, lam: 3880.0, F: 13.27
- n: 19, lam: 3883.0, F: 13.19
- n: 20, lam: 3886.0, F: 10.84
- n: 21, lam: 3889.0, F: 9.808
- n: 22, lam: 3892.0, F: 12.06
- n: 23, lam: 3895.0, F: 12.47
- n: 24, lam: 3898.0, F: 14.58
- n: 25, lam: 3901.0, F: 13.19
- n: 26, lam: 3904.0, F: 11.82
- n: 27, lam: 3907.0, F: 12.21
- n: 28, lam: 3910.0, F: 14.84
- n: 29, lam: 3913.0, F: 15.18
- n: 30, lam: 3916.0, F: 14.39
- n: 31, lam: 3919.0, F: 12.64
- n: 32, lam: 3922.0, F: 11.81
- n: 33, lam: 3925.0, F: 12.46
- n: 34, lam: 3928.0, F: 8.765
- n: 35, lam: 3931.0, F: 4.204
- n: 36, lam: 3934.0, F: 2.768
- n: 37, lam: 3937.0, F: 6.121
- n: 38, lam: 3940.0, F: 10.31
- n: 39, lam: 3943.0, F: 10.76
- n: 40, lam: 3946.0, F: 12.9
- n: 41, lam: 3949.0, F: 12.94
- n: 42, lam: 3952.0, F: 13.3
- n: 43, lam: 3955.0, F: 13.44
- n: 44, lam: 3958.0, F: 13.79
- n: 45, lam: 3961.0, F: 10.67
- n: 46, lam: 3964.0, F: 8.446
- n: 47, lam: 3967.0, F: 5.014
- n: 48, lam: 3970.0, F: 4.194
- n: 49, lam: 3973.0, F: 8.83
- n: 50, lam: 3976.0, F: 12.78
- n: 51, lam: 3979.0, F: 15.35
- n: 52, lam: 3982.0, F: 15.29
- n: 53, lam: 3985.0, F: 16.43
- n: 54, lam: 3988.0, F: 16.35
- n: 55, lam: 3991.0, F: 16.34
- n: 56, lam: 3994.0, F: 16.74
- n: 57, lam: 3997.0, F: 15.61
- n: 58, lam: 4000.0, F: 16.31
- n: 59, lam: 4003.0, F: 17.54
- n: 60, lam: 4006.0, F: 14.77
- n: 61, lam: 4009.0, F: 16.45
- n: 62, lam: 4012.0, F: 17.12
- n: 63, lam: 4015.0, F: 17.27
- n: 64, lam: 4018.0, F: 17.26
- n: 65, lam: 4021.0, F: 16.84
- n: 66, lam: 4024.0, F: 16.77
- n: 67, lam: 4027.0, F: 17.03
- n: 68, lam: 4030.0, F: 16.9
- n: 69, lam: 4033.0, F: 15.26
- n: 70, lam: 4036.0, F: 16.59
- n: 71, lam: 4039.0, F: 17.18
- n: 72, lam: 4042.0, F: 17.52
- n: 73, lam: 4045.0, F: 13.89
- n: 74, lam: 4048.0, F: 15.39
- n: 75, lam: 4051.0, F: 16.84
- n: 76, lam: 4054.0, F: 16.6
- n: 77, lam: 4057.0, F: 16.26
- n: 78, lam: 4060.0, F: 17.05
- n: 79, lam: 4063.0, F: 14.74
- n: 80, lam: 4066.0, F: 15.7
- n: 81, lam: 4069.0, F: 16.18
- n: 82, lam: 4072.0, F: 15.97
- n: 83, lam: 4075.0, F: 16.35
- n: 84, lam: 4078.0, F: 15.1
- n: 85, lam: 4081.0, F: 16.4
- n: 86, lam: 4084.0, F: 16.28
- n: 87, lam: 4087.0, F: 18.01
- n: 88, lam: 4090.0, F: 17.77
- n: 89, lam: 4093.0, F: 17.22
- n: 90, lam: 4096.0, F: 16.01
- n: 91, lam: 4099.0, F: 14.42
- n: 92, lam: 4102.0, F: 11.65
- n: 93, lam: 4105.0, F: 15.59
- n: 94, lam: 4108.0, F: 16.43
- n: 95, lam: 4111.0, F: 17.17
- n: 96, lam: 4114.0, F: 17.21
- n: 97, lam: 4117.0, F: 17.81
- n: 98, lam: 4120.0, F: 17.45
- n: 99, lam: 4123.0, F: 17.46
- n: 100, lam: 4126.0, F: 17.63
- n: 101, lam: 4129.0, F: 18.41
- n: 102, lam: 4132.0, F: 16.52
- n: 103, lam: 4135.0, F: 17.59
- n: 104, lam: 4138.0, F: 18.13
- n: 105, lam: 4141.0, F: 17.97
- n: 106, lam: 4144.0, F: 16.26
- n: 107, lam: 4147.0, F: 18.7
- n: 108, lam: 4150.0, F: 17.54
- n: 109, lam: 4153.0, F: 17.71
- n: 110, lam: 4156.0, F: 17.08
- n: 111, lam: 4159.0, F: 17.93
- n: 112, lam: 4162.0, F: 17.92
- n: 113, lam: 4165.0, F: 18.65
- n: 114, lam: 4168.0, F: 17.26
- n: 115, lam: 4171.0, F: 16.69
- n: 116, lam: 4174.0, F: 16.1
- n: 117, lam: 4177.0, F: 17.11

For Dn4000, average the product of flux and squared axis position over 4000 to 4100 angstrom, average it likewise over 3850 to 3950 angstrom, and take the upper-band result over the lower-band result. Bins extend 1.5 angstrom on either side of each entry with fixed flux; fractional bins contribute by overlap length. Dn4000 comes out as 1.47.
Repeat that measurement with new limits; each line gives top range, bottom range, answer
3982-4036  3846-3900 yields 1.33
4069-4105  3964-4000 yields 1.29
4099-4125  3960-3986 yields 1.63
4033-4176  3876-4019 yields 1.43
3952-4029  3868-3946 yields 1.29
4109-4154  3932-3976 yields 2.00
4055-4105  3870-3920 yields 1.36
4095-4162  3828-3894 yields 1.59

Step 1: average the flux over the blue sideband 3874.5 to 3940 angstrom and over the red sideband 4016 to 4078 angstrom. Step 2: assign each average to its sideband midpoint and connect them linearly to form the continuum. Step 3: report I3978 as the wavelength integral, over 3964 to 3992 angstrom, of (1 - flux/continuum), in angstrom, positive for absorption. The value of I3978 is 3.93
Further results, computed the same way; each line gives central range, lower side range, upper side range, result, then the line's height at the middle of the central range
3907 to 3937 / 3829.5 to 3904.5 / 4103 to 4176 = 6.09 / 13.4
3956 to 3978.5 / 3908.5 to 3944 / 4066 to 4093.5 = 4.70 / 12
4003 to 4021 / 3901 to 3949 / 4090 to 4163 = -4.18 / 13.5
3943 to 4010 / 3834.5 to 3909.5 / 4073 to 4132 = 5.60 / 14.4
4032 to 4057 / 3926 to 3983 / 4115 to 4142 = -4.03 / 13.9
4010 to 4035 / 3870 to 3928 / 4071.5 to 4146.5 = -2.88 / 15.1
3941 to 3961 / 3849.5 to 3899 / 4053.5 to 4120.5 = 2.31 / 14.3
